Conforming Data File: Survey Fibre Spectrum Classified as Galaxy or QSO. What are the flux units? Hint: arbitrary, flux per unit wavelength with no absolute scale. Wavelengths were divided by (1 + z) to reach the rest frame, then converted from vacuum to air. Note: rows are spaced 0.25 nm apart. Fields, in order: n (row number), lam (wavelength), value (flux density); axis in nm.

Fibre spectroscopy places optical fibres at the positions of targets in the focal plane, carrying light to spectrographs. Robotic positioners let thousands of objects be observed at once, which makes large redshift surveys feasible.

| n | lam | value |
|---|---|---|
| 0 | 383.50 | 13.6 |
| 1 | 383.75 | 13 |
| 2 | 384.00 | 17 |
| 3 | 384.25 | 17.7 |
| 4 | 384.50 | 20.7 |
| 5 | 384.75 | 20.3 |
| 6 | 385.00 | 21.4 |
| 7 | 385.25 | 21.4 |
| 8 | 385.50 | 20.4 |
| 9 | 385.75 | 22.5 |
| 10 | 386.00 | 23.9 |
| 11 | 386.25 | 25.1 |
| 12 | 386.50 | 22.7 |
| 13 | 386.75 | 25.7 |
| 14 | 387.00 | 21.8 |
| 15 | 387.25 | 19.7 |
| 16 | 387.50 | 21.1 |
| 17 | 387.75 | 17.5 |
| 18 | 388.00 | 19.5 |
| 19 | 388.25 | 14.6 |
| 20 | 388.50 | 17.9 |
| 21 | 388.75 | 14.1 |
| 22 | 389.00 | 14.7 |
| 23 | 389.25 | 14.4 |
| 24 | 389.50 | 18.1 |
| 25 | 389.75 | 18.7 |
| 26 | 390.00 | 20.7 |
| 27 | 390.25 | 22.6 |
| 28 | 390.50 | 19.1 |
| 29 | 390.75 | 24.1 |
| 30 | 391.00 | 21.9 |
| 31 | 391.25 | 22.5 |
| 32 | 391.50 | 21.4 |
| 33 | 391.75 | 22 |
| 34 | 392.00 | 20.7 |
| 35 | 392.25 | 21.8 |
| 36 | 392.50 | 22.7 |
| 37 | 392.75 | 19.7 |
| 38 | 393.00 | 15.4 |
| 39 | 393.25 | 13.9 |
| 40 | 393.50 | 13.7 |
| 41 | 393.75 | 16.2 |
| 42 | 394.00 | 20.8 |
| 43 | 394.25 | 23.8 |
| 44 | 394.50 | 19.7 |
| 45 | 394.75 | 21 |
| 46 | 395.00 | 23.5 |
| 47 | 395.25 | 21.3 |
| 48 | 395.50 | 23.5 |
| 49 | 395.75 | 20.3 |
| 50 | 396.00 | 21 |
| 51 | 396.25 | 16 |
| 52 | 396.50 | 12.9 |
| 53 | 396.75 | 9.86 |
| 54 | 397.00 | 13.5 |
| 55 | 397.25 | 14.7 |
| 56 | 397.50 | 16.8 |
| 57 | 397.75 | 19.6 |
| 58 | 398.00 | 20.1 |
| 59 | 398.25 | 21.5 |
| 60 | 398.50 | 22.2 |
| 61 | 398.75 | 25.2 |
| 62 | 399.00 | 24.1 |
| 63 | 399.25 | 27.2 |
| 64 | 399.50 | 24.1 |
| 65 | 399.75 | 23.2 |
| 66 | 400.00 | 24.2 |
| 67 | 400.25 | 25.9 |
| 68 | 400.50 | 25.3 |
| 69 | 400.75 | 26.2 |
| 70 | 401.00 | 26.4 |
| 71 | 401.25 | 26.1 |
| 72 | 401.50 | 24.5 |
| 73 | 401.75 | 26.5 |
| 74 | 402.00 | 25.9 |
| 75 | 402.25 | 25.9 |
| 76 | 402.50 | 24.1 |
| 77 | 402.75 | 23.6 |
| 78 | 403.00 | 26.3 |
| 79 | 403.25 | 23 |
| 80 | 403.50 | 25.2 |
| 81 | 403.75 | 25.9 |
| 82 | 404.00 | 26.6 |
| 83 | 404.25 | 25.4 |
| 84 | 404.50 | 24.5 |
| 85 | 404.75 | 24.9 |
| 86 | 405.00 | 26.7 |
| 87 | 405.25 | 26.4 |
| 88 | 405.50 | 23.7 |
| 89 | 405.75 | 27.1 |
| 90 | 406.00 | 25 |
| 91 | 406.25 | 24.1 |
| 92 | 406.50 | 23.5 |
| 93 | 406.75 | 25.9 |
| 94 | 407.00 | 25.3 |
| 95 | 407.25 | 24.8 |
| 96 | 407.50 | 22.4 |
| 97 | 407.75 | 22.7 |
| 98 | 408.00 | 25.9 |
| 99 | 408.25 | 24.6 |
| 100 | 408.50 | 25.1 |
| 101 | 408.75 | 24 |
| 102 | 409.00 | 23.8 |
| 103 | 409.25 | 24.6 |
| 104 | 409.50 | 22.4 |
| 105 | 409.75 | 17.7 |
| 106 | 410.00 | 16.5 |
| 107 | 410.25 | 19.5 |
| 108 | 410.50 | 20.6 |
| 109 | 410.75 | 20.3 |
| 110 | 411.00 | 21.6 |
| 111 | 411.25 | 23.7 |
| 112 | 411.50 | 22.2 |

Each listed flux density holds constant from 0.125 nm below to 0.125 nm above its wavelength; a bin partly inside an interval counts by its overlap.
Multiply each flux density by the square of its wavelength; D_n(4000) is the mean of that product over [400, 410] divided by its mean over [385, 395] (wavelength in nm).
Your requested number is 1.3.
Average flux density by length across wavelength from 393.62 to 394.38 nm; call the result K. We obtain 20.2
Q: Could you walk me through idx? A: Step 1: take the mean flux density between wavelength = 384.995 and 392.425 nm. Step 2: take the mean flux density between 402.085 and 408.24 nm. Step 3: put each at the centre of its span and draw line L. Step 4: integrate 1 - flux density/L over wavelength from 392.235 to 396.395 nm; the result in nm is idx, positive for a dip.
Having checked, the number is 0.451 nm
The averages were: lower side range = 20.4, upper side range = 25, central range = 19.6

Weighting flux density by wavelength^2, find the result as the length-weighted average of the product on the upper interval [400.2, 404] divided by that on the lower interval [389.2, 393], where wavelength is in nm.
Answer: 1.3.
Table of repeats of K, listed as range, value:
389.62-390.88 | 21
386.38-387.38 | 22.5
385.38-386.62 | 22.9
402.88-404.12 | 25.4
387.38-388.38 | 18.2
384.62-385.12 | 20.8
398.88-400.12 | 24.6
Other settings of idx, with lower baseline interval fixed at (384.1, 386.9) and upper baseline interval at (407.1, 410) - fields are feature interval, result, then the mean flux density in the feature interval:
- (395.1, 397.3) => 0.52 nm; 17.2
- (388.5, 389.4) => 0.29 nm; 15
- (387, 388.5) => 0.23 nm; 18.7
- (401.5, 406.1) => -0.49 nm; 25.4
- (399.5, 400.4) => -0.07 nm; 24.4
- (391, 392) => 0.02 nm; 21.8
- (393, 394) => 0.31 nm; 15.5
